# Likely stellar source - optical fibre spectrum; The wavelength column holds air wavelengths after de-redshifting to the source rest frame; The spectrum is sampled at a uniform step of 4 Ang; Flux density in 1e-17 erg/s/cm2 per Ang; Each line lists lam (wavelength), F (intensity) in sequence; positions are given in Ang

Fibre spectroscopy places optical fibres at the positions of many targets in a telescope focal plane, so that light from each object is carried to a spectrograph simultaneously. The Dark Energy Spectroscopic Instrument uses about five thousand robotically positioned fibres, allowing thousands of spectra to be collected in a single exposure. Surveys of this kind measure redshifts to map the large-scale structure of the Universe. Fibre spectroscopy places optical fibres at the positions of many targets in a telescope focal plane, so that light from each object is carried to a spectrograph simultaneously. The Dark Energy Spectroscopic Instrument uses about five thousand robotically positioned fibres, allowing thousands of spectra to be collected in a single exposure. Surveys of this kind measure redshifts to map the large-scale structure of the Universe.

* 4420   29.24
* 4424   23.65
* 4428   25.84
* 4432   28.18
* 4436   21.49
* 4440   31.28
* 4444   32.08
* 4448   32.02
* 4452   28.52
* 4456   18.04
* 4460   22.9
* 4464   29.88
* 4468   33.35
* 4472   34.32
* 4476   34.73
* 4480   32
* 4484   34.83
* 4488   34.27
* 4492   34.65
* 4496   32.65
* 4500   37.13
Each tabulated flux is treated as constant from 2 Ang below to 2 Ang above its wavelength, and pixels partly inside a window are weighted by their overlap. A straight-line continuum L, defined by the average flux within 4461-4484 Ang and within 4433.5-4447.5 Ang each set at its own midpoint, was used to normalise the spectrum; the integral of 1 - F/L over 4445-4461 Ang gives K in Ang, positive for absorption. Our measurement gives 2.2 Ang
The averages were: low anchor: 28.7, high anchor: 32.6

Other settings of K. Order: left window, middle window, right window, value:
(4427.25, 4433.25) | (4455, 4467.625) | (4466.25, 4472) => 2.8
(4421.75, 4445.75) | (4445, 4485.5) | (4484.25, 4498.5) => 1.2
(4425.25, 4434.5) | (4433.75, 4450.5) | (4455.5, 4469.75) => -1.7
